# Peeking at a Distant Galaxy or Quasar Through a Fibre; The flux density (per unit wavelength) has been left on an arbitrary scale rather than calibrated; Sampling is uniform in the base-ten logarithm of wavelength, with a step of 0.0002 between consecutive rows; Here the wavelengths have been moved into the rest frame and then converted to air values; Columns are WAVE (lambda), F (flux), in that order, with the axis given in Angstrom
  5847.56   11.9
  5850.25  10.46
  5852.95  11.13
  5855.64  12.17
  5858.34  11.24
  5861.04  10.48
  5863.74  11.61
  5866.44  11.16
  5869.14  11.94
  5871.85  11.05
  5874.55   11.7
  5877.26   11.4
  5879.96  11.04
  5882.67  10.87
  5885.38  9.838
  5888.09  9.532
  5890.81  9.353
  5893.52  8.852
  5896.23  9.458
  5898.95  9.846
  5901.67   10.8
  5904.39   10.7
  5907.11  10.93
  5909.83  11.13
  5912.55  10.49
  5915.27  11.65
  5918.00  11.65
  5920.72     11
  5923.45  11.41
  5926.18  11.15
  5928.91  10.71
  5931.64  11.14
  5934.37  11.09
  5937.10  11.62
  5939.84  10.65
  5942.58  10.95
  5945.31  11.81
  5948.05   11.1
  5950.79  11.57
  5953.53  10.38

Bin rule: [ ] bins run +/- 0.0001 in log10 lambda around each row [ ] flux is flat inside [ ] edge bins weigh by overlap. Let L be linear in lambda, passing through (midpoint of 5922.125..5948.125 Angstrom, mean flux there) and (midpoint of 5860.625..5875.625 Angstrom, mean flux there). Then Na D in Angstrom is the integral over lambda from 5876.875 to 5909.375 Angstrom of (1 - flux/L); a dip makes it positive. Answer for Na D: 3.12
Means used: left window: 11.4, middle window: 10.2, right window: 11.2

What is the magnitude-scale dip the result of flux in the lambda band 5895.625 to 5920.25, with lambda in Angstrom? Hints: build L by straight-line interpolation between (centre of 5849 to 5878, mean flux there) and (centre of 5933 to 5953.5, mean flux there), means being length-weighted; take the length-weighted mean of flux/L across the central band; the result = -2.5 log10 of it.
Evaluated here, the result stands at 0.045 mag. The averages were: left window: 11.3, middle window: 10.8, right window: 11.2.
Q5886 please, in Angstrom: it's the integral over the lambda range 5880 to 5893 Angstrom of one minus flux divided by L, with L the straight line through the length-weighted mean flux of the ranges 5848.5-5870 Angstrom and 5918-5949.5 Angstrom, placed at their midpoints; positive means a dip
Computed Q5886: 1.5 Angstrom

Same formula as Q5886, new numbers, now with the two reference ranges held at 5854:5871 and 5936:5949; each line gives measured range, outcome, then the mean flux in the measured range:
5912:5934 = 0.2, 11.2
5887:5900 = 2.2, 9.39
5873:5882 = 0.0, 11.3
